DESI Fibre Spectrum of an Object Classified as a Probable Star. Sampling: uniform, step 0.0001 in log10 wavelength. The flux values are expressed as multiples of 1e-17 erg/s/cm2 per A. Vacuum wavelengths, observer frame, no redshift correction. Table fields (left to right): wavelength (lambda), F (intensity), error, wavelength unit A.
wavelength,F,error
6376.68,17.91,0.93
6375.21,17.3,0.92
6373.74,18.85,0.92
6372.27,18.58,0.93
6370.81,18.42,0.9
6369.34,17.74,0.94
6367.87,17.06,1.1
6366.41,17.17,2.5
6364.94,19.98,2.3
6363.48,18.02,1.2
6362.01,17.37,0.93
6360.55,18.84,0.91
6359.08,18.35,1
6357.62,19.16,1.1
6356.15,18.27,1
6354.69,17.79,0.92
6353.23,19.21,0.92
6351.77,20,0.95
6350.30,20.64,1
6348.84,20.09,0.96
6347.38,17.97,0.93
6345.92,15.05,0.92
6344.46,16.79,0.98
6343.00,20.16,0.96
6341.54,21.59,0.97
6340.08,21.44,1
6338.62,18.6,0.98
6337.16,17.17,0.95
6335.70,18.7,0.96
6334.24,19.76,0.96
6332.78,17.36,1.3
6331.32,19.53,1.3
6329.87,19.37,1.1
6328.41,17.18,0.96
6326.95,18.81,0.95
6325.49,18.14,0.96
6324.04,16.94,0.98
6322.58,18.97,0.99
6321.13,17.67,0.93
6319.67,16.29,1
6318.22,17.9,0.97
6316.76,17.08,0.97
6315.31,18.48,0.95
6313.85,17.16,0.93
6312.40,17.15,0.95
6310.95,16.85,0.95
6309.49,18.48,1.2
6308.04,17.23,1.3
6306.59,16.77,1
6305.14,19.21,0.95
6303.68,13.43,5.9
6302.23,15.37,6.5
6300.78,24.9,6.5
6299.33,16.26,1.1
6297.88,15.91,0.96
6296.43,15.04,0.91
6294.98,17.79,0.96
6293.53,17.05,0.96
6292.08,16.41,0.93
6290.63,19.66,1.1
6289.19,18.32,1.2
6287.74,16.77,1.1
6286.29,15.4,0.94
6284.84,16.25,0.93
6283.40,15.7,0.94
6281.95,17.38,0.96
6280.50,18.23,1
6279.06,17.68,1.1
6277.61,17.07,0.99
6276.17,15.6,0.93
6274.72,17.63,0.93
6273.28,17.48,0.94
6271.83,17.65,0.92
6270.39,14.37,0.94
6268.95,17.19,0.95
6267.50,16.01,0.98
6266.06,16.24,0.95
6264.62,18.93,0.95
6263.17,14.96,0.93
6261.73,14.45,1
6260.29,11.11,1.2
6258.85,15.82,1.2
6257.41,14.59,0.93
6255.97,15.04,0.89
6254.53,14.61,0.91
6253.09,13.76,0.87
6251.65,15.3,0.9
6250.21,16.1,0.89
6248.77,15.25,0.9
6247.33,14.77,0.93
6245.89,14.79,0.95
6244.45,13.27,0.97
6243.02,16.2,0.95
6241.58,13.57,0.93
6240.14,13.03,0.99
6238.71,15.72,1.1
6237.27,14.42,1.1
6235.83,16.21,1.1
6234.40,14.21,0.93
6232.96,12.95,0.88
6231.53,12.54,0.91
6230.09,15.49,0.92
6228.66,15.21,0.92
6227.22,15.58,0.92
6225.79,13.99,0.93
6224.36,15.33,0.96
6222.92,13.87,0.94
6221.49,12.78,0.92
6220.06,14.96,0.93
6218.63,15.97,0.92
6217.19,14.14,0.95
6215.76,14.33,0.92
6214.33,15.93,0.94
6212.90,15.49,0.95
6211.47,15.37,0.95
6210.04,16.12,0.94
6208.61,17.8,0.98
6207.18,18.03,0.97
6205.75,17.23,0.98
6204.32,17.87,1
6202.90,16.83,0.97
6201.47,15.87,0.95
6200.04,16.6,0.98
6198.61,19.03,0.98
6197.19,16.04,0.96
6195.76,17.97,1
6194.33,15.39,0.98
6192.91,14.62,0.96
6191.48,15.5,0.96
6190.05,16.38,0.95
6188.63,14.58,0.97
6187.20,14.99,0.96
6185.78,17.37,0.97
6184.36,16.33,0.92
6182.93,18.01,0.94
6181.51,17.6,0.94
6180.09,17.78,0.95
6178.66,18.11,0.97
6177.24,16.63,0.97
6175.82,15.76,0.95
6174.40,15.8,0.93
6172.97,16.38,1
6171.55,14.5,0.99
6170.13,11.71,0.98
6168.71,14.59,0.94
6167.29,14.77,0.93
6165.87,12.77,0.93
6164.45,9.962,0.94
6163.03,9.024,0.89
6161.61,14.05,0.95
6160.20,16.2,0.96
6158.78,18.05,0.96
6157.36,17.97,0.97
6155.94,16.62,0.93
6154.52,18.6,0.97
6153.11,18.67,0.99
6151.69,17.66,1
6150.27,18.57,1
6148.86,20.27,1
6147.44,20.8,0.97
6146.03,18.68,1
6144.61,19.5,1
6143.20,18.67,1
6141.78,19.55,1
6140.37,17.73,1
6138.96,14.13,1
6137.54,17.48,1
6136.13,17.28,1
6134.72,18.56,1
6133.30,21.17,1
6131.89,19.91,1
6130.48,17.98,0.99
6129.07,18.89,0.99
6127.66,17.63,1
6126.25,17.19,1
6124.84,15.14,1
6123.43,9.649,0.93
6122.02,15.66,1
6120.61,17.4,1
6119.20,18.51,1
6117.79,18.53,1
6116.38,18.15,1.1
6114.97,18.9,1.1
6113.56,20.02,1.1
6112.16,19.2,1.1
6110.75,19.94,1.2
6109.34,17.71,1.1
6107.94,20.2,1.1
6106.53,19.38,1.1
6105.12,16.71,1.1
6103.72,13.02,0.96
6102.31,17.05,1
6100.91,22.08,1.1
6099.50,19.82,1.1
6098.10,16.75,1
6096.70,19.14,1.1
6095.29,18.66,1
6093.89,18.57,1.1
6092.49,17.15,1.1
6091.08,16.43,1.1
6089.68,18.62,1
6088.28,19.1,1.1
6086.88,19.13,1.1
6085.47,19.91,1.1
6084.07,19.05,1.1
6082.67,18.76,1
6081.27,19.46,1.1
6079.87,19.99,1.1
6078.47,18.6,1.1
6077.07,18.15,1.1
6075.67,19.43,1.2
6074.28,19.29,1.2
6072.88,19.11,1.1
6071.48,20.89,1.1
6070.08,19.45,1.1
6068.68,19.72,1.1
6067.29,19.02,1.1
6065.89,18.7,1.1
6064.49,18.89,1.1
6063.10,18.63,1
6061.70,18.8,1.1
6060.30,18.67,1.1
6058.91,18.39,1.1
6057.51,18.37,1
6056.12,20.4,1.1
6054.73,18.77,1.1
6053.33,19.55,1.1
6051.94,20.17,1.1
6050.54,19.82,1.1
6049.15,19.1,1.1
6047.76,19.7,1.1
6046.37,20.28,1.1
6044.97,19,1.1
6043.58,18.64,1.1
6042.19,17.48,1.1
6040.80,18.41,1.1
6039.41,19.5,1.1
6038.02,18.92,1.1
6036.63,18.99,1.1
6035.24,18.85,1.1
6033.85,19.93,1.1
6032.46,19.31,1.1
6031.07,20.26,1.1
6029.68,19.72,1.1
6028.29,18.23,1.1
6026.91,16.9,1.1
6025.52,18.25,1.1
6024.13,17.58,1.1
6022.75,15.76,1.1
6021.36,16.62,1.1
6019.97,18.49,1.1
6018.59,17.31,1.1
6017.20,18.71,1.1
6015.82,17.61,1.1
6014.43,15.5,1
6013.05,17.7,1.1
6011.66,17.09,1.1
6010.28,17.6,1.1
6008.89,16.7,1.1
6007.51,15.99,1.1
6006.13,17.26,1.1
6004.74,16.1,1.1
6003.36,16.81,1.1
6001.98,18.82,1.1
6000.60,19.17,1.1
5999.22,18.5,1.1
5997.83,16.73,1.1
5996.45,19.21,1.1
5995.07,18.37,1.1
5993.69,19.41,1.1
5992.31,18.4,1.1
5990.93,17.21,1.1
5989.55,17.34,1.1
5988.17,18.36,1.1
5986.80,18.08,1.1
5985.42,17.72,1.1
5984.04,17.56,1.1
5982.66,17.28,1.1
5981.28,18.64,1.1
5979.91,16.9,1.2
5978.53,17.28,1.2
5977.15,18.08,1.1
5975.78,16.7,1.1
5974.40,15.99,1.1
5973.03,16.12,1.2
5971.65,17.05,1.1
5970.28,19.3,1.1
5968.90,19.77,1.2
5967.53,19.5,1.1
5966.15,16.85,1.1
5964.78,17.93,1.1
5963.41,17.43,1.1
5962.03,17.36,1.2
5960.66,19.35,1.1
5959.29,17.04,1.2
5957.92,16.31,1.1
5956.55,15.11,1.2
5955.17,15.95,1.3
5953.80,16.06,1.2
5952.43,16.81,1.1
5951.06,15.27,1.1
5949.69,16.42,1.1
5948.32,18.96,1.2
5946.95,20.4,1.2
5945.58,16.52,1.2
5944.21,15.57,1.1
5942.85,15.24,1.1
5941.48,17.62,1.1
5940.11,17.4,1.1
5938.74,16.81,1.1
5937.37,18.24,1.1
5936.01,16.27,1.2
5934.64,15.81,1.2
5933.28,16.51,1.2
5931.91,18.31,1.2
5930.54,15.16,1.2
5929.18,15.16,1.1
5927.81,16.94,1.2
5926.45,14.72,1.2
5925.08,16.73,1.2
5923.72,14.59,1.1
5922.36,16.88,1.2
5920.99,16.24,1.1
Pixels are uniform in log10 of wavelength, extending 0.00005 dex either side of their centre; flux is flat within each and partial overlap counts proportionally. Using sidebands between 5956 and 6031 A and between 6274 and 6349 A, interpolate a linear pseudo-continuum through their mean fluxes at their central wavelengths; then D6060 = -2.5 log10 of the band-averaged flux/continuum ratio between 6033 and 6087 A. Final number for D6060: -0.09 mag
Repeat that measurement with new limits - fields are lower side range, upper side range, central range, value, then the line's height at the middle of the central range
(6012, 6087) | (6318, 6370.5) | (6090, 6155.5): 0.04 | 18.7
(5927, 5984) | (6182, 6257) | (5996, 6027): -0.04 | 16.8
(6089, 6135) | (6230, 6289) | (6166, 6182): 0.09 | 16.9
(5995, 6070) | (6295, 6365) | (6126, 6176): 0.09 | 18.3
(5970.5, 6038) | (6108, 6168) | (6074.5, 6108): -0.06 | 17.5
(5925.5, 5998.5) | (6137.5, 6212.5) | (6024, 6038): -0.11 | 17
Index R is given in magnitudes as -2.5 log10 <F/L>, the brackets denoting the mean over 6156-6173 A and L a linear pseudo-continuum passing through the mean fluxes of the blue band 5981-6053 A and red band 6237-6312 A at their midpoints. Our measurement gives 0.20 mag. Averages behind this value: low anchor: 18.2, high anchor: 16.2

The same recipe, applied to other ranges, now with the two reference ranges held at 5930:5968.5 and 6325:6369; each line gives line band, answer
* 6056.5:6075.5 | -0.095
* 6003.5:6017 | 0.024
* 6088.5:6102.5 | -0.053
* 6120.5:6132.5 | 0.076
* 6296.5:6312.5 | 0.070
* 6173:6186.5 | 0.060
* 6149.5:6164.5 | 0.105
